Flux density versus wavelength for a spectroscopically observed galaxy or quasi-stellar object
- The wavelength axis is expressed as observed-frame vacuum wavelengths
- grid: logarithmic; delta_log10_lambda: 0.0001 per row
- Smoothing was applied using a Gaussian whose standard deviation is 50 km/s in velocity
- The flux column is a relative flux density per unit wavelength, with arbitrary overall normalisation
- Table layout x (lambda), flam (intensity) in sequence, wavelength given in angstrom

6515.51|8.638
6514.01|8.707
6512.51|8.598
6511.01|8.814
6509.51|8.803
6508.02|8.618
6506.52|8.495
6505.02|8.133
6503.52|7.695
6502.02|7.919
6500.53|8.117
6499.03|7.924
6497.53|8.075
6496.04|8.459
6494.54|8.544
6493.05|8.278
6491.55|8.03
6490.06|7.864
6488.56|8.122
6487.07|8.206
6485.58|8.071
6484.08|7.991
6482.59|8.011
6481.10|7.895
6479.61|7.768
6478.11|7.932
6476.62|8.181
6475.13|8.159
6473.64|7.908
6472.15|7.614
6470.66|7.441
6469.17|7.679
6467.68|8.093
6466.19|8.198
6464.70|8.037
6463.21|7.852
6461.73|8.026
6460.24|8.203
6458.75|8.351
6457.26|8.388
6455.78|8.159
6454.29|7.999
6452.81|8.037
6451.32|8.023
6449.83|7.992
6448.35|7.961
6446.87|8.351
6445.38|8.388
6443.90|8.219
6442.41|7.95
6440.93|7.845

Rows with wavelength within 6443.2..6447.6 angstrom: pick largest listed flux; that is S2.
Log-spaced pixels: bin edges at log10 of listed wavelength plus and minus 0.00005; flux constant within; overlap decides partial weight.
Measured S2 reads 8.388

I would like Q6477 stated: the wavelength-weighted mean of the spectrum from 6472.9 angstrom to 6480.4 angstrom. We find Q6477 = 7.99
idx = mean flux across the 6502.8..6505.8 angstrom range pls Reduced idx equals 7.91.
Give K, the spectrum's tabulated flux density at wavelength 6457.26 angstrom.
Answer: 8.388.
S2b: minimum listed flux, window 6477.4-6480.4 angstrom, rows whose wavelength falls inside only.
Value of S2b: 7.768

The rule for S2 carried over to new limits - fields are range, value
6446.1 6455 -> 8.351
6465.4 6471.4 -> 8.198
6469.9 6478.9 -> 8.181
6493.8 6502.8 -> 8.544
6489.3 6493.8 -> 8.278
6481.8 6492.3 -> 8.206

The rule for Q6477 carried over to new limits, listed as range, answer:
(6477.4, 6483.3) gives 7.9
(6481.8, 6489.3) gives 8.09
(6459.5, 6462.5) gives 8.13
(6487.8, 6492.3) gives 8.01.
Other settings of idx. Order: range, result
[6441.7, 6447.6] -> 8.22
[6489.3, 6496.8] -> 8.24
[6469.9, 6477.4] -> 7.86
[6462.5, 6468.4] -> 8.04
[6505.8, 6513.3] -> 8.67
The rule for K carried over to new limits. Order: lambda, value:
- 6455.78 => 8.159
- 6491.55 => 8.03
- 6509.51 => 8.803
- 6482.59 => 8.011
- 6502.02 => 7.919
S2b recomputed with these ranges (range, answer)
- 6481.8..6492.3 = 7.864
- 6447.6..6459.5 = 7.961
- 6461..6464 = 7.852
